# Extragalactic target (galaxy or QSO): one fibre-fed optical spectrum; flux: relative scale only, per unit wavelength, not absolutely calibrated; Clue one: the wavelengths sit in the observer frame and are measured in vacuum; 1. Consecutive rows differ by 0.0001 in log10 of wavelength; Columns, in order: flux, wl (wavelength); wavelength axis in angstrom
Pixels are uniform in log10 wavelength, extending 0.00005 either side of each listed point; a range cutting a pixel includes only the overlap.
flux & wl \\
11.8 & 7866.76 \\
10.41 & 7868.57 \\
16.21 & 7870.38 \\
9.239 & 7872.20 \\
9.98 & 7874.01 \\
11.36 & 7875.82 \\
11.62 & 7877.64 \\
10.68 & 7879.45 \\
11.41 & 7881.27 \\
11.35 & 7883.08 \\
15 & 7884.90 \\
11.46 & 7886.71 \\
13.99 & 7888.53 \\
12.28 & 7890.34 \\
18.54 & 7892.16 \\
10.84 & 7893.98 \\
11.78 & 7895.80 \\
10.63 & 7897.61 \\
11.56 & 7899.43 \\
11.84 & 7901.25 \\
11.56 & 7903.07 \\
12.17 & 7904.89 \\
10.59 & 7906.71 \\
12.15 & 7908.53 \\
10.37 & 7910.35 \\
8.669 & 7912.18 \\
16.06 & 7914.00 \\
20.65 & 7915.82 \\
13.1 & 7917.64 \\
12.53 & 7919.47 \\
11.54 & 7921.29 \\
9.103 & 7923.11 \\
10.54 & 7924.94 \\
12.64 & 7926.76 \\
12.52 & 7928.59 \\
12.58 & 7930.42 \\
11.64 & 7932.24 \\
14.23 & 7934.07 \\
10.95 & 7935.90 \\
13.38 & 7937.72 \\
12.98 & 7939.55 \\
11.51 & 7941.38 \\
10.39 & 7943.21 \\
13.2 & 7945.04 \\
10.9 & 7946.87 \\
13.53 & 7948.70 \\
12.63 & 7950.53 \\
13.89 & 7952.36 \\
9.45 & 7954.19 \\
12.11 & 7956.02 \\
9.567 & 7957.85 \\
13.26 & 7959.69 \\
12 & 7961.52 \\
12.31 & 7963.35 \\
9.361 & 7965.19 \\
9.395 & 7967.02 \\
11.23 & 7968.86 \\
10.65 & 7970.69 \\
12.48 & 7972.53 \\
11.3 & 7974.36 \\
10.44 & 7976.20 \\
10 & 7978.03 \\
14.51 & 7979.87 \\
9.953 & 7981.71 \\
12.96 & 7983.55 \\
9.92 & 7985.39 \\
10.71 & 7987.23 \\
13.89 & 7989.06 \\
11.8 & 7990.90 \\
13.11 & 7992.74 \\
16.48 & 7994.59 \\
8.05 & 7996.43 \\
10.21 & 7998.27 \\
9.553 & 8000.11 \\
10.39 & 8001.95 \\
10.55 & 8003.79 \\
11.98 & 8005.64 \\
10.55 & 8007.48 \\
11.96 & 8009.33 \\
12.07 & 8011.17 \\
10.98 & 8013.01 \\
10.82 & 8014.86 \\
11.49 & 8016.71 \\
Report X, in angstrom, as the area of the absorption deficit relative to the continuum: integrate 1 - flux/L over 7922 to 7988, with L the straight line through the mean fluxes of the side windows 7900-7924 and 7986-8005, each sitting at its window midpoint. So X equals 1.5 angstrom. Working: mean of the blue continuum 12.3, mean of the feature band 11.6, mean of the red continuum 11.5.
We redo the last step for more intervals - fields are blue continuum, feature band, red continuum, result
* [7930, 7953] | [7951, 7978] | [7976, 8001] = 1.8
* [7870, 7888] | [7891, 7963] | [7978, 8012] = -3.6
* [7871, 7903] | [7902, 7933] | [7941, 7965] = -0.9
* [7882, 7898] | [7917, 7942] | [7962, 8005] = 0.3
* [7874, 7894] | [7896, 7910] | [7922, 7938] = 0.9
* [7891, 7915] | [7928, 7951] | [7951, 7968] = -1.5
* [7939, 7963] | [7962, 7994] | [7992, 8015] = 0.3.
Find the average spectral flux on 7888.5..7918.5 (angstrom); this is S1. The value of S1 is 12.7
